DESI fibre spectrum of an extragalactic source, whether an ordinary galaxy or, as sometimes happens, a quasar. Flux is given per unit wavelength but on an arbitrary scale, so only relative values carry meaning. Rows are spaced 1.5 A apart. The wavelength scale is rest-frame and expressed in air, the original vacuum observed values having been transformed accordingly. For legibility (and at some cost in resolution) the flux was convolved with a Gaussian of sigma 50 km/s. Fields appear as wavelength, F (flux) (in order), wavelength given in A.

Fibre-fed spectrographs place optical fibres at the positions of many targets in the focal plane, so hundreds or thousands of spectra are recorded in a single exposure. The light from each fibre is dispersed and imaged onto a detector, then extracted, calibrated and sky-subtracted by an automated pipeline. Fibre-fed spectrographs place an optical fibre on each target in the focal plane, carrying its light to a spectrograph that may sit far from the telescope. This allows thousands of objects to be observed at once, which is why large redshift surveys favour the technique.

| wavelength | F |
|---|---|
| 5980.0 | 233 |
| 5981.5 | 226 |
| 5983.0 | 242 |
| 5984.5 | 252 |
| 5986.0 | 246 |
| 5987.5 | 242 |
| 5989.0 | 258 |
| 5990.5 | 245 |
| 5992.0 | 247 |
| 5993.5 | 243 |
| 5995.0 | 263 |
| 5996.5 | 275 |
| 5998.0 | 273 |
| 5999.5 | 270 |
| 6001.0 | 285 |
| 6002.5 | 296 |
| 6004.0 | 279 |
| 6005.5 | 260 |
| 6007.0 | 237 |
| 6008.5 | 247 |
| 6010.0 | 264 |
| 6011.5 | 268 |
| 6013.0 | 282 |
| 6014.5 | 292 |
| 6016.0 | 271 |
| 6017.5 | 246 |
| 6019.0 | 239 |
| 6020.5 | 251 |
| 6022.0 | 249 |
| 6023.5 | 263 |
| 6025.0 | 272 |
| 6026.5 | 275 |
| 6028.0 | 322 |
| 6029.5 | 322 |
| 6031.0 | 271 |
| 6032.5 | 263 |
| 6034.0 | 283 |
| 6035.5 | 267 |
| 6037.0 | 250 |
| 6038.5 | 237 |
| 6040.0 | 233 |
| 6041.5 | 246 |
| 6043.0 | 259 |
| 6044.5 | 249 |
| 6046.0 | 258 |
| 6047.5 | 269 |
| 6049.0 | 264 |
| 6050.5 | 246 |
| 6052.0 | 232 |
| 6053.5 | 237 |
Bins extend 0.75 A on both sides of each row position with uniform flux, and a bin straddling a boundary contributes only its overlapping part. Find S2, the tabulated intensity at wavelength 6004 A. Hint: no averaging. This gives 279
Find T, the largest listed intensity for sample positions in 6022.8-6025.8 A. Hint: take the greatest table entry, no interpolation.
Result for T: 272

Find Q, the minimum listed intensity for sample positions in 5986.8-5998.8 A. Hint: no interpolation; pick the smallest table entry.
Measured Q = 242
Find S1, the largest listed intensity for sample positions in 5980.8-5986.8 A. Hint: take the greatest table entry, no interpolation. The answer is 252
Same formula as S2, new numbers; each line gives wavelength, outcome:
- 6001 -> 285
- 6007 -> 237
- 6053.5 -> 237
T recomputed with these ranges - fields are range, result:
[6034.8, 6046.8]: 267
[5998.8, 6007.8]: 296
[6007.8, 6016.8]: 292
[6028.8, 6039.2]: 322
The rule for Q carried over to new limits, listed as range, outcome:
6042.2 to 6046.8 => 249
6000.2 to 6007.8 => 237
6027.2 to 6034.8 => 263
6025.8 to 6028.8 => 275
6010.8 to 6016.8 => 268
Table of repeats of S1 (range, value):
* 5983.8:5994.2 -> 258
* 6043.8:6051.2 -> 269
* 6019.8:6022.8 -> 251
